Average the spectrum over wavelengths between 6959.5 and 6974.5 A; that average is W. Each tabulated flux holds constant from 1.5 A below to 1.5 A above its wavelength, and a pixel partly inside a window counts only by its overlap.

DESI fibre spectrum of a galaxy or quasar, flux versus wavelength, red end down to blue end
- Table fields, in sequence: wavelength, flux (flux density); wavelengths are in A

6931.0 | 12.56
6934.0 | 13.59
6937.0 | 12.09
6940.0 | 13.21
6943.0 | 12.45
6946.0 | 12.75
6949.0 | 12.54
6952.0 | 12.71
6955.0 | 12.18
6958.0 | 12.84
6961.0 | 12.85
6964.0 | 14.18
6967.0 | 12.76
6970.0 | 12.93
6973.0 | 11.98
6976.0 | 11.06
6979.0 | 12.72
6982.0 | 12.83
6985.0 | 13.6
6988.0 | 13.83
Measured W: 12.9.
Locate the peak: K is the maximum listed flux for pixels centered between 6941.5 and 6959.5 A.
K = 12.84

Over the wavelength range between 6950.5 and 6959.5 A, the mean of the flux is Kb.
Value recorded 12.6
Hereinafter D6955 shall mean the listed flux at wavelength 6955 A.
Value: 12.18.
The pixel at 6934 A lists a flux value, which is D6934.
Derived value 13.59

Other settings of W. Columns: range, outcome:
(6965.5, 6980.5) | 12.3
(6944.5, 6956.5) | 12.5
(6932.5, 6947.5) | 12.8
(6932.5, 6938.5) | 12.8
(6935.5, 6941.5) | 12.7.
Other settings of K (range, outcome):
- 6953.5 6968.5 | 14.18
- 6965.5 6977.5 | 12.93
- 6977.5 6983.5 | 12.83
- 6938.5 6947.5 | 13.21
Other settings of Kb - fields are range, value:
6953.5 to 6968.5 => 13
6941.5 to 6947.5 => 12.6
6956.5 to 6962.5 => 12.8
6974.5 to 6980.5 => 11.9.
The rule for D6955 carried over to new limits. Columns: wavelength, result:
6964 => 14.18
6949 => 12.54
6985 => 13.6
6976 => 11.06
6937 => 12.09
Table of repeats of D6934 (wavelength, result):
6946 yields 12.75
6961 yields 12.85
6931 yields 12.56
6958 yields 12.84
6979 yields 12.72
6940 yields 13.21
